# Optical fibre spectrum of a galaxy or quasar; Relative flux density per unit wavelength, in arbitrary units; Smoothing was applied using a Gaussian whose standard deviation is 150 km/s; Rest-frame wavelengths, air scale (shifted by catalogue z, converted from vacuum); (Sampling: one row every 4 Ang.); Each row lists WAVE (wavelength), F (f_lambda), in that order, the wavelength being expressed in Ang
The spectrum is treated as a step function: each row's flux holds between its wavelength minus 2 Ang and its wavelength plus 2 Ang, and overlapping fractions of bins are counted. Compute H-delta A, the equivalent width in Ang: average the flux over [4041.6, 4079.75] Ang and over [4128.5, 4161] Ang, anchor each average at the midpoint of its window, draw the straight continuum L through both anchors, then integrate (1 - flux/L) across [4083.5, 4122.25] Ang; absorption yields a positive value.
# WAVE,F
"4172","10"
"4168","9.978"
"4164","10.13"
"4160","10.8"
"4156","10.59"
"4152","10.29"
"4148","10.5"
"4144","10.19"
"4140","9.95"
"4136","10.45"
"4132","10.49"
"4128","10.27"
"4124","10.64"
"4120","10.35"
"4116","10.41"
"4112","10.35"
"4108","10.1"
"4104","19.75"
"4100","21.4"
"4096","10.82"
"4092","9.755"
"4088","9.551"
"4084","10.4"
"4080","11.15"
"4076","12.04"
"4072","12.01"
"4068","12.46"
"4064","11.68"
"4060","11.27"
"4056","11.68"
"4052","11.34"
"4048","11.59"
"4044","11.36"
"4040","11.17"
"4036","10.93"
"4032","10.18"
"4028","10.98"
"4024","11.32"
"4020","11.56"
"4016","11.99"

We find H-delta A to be -4.63 Ang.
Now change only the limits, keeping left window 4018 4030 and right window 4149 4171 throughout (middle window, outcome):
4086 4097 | 0.9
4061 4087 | -1.4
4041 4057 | -0.5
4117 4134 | 0.2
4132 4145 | 0.3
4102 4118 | -2.9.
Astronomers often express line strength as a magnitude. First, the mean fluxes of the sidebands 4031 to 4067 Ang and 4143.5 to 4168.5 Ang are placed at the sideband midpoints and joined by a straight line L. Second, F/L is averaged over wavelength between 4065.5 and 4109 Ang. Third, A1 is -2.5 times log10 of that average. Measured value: -0.16 mag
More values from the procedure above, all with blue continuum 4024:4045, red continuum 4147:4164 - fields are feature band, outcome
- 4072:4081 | -0.092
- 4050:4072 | -0.084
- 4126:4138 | 0.019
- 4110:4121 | 0.028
